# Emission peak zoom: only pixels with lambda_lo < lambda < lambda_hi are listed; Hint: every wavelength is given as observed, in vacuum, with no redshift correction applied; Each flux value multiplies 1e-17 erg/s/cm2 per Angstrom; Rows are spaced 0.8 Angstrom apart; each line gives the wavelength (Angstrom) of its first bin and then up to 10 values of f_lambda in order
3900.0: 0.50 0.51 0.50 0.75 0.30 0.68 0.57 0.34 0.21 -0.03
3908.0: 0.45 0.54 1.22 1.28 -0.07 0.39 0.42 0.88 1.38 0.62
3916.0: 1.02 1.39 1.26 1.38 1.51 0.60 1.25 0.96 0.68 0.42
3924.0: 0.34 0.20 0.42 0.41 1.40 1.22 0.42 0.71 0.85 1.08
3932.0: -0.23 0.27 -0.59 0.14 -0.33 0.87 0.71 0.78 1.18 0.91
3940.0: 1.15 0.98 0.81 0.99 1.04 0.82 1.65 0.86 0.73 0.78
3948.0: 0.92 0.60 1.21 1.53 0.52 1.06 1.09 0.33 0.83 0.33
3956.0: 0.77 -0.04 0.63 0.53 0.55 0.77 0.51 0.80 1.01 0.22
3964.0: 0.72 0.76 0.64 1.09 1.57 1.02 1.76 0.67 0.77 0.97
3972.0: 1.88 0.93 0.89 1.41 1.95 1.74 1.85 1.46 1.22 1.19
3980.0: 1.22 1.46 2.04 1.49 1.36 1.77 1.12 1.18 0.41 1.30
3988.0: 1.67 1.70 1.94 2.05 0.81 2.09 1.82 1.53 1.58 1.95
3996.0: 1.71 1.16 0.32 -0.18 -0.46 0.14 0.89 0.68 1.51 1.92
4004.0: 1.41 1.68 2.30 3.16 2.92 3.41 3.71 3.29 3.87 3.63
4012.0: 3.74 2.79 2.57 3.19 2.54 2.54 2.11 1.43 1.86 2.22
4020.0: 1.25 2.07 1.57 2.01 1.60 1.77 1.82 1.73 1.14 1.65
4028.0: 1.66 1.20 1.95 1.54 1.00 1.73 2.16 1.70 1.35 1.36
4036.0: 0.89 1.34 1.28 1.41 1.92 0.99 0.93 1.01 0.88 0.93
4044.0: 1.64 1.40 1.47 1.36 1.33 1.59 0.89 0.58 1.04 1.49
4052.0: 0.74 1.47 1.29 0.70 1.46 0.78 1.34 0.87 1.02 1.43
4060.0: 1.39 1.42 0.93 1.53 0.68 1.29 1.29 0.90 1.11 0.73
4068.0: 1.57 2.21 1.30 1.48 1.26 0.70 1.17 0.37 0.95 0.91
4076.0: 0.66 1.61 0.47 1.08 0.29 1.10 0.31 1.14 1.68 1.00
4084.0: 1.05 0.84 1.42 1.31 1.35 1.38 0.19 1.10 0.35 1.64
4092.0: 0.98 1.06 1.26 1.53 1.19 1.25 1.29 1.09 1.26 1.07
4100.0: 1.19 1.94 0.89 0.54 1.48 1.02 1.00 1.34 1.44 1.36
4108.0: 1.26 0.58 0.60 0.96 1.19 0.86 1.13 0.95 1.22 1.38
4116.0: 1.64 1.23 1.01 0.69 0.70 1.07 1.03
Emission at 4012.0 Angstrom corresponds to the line Ly-alpha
